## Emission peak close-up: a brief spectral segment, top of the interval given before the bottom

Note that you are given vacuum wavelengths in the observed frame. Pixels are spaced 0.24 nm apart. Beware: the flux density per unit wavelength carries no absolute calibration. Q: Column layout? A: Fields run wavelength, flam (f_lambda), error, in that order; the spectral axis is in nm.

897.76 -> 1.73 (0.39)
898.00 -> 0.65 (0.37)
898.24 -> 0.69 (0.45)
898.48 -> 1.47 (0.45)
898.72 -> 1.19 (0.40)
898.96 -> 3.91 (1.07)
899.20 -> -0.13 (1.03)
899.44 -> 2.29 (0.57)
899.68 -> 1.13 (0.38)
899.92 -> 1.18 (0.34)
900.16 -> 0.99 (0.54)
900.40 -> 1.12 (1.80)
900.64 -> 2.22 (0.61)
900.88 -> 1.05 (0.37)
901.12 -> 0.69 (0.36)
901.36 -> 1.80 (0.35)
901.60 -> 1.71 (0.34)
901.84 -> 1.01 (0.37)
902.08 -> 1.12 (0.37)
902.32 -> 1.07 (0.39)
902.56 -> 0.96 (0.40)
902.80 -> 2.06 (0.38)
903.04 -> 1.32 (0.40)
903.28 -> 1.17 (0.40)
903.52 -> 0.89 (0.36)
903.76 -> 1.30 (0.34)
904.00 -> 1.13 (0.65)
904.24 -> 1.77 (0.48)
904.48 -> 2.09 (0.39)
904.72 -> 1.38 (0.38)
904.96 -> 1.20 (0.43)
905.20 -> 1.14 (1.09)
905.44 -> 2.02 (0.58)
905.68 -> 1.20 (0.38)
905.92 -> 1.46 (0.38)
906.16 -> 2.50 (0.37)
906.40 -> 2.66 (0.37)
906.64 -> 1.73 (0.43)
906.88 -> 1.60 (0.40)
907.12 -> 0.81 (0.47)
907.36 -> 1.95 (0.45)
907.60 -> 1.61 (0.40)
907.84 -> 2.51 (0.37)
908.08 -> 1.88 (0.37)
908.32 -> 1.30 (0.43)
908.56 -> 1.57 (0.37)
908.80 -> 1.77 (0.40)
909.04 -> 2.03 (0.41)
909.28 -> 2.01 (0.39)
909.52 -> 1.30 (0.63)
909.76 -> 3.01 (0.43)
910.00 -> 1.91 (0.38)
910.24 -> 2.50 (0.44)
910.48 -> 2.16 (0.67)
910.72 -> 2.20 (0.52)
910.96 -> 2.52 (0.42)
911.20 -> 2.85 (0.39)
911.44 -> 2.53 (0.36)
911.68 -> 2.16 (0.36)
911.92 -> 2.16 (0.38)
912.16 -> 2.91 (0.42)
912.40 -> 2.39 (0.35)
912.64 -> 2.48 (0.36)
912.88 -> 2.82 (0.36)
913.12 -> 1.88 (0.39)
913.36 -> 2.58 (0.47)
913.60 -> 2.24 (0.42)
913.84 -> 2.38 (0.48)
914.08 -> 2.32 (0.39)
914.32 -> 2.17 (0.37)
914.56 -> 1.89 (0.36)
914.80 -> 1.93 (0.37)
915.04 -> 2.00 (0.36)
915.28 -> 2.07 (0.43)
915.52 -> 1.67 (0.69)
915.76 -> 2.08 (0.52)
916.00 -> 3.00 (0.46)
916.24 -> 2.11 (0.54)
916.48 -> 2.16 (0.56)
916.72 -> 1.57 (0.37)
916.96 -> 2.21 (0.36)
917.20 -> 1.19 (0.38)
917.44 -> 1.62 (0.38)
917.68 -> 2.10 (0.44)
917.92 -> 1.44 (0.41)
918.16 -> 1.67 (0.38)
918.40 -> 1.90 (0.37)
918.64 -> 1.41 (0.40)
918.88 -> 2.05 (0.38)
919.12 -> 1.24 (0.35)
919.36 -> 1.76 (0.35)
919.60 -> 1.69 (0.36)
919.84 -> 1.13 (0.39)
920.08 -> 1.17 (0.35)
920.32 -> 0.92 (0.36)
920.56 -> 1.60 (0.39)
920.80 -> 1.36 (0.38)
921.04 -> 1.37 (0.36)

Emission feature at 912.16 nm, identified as Mg II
